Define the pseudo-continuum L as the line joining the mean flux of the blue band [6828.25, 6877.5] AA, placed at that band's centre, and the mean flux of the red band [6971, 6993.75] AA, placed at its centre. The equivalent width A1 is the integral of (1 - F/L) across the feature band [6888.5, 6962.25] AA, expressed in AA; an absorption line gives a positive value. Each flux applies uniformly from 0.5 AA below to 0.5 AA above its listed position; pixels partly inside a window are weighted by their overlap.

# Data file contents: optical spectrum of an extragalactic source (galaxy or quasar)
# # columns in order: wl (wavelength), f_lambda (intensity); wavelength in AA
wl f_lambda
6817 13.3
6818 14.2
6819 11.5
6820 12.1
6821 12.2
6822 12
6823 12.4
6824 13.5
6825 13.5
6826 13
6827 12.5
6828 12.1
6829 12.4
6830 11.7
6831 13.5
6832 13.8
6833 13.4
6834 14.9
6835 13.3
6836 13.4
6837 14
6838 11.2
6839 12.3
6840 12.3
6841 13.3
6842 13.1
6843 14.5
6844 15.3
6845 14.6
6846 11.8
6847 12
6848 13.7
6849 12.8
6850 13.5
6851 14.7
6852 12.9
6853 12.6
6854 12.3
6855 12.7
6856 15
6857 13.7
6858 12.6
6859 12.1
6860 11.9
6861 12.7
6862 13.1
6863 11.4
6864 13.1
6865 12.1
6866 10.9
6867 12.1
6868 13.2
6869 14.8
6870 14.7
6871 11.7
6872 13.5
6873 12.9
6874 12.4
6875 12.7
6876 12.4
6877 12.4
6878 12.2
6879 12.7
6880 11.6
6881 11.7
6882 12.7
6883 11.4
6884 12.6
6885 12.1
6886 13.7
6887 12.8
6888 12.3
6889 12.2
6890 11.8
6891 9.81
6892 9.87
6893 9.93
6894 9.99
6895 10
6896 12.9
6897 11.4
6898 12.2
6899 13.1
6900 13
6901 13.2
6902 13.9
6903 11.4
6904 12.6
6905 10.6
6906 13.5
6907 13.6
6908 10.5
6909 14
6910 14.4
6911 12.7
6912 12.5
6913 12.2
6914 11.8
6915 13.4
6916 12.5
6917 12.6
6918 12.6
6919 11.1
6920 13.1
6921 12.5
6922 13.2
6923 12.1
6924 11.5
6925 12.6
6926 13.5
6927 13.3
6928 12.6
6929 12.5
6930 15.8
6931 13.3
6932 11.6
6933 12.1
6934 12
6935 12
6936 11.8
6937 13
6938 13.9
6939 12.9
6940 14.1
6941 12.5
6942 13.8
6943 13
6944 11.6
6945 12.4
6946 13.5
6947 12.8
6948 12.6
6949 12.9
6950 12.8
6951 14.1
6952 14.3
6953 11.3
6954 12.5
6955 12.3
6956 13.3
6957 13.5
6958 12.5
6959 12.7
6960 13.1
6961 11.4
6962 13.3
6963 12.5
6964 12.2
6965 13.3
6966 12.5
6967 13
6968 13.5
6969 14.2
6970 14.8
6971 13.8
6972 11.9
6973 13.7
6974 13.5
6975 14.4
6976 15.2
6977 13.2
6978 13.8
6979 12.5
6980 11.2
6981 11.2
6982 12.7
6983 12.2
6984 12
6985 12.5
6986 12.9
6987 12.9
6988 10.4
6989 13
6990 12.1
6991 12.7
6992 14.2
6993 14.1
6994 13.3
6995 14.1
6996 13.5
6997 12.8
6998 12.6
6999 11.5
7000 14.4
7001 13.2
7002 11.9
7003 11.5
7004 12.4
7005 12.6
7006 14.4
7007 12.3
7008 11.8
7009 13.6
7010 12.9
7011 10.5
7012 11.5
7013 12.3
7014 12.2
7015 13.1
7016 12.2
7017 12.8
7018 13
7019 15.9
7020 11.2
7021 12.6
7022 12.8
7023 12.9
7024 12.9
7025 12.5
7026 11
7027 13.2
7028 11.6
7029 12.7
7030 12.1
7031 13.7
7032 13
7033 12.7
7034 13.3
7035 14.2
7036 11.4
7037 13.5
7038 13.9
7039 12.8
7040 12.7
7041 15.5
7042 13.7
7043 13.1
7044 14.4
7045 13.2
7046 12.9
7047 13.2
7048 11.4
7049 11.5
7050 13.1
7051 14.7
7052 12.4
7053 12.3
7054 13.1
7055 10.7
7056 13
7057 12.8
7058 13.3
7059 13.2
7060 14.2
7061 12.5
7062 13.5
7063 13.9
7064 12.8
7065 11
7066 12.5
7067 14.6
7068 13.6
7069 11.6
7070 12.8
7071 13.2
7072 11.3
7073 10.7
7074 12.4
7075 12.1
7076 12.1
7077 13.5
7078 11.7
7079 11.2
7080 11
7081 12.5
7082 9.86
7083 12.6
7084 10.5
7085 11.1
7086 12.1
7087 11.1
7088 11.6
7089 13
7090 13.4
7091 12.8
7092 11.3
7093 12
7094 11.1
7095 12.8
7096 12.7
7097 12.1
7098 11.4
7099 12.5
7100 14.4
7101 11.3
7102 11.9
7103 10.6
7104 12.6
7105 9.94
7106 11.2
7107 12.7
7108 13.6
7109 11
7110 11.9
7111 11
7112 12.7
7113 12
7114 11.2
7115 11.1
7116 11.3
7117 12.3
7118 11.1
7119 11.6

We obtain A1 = 2.3 AA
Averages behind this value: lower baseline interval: 13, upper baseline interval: 12.9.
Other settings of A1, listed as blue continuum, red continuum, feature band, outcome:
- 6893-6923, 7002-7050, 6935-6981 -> -1.7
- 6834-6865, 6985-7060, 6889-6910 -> 1.7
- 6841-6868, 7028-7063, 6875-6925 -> 3.0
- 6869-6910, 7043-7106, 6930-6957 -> -1.3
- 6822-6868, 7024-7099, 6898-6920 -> 0.4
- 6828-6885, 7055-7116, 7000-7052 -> -2.0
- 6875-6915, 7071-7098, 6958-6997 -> -3.0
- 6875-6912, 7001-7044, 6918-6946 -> -0.9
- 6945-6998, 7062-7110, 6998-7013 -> 0.3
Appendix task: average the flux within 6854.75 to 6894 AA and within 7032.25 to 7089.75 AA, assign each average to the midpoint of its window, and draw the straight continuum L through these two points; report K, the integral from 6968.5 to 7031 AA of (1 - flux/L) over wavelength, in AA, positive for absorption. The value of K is -1.3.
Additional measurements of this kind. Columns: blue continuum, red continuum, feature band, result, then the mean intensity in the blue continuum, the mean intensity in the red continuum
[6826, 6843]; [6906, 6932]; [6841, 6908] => 1.8 AA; 13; 12.8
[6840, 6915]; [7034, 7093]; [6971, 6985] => -0.4 AA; 12.6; 12.6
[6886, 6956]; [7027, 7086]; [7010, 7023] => 0.1 AA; 12.5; 12.7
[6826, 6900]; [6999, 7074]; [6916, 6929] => 0.1 AA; 12.6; 12.8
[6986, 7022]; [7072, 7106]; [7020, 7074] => -2.4 AA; 12.7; 11.9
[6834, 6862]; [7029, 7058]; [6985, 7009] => 0.4 AA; 13.2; 13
